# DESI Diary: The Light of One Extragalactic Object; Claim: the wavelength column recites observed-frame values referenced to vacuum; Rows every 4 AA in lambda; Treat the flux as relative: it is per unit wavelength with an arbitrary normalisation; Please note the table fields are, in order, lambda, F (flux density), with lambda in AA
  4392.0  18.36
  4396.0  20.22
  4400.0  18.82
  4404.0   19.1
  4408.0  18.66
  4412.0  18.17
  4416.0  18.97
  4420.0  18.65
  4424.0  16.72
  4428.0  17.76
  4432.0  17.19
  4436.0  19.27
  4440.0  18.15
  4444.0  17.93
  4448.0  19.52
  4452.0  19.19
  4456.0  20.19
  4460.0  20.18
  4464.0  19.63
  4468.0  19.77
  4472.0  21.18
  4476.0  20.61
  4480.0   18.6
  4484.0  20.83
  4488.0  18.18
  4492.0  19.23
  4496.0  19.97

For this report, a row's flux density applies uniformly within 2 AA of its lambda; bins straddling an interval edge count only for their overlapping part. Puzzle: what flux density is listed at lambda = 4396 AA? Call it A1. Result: 20.22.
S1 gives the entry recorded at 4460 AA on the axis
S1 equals 20.18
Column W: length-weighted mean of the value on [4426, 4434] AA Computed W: 17.5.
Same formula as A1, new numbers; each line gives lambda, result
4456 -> 20.19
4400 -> 18.82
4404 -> 19.1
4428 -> 17.76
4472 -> 21.18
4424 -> 16.72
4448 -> 19.52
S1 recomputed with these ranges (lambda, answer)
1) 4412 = 18.17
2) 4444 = 17.93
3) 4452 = 19.19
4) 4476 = 20.61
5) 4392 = 18.36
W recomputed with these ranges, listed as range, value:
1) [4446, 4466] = 19.7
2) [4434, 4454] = 18.8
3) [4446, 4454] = 19.4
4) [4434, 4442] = 18.7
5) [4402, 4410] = 18.9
